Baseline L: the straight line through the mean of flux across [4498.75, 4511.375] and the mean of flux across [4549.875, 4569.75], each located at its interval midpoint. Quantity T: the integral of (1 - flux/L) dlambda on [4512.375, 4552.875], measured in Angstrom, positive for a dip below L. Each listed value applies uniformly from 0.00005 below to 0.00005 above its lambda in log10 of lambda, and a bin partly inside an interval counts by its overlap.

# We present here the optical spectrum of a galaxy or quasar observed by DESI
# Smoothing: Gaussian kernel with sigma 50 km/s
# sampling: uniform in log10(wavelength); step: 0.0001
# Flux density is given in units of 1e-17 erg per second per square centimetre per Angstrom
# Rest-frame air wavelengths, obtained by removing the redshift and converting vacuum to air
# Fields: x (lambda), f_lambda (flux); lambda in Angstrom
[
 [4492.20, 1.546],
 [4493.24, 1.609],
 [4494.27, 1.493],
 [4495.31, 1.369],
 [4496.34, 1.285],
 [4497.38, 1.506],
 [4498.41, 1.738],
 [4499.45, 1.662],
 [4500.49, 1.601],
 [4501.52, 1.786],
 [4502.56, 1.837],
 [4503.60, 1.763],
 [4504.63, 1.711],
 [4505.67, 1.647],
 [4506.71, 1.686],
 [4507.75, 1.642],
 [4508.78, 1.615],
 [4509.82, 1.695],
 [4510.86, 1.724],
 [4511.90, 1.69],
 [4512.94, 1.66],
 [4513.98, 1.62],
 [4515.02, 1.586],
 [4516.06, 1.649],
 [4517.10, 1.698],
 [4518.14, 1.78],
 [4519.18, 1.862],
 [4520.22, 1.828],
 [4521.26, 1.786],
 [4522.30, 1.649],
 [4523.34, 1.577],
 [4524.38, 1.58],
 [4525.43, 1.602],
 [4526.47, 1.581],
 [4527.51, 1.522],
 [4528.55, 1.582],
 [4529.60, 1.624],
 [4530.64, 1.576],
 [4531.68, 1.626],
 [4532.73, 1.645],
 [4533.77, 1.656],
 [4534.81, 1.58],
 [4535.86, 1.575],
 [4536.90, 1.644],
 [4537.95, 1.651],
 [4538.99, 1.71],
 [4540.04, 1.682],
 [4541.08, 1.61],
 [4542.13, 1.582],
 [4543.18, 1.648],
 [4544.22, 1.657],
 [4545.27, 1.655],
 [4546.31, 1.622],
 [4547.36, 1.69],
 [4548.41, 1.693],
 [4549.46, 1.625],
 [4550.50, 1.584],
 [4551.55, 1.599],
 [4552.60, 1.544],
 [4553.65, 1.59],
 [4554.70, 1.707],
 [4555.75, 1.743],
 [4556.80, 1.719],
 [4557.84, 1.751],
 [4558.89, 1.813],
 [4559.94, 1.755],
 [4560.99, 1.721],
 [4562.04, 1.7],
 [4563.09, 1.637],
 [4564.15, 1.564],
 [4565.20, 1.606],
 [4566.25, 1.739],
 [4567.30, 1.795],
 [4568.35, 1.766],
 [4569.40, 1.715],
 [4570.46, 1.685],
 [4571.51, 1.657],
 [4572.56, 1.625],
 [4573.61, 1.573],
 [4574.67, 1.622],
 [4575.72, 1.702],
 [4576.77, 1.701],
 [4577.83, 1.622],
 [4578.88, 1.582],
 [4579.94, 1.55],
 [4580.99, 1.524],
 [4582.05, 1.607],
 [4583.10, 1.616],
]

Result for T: 1.18 Angstrom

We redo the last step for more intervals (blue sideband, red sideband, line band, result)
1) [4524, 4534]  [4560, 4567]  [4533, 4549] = -0.2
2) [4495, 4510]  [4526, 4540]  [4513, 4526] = -0.5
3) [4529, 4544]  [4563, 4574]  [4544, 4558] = 0.0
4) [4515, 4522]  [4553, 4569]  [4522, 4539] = 1.3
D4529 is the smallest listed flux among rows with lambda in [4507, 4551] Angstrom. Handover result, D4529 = 1.522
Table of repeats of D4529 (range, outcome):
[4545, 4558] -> 1.544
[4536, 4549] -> 1.582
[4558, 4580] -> 1.55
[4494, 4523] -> 1.285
